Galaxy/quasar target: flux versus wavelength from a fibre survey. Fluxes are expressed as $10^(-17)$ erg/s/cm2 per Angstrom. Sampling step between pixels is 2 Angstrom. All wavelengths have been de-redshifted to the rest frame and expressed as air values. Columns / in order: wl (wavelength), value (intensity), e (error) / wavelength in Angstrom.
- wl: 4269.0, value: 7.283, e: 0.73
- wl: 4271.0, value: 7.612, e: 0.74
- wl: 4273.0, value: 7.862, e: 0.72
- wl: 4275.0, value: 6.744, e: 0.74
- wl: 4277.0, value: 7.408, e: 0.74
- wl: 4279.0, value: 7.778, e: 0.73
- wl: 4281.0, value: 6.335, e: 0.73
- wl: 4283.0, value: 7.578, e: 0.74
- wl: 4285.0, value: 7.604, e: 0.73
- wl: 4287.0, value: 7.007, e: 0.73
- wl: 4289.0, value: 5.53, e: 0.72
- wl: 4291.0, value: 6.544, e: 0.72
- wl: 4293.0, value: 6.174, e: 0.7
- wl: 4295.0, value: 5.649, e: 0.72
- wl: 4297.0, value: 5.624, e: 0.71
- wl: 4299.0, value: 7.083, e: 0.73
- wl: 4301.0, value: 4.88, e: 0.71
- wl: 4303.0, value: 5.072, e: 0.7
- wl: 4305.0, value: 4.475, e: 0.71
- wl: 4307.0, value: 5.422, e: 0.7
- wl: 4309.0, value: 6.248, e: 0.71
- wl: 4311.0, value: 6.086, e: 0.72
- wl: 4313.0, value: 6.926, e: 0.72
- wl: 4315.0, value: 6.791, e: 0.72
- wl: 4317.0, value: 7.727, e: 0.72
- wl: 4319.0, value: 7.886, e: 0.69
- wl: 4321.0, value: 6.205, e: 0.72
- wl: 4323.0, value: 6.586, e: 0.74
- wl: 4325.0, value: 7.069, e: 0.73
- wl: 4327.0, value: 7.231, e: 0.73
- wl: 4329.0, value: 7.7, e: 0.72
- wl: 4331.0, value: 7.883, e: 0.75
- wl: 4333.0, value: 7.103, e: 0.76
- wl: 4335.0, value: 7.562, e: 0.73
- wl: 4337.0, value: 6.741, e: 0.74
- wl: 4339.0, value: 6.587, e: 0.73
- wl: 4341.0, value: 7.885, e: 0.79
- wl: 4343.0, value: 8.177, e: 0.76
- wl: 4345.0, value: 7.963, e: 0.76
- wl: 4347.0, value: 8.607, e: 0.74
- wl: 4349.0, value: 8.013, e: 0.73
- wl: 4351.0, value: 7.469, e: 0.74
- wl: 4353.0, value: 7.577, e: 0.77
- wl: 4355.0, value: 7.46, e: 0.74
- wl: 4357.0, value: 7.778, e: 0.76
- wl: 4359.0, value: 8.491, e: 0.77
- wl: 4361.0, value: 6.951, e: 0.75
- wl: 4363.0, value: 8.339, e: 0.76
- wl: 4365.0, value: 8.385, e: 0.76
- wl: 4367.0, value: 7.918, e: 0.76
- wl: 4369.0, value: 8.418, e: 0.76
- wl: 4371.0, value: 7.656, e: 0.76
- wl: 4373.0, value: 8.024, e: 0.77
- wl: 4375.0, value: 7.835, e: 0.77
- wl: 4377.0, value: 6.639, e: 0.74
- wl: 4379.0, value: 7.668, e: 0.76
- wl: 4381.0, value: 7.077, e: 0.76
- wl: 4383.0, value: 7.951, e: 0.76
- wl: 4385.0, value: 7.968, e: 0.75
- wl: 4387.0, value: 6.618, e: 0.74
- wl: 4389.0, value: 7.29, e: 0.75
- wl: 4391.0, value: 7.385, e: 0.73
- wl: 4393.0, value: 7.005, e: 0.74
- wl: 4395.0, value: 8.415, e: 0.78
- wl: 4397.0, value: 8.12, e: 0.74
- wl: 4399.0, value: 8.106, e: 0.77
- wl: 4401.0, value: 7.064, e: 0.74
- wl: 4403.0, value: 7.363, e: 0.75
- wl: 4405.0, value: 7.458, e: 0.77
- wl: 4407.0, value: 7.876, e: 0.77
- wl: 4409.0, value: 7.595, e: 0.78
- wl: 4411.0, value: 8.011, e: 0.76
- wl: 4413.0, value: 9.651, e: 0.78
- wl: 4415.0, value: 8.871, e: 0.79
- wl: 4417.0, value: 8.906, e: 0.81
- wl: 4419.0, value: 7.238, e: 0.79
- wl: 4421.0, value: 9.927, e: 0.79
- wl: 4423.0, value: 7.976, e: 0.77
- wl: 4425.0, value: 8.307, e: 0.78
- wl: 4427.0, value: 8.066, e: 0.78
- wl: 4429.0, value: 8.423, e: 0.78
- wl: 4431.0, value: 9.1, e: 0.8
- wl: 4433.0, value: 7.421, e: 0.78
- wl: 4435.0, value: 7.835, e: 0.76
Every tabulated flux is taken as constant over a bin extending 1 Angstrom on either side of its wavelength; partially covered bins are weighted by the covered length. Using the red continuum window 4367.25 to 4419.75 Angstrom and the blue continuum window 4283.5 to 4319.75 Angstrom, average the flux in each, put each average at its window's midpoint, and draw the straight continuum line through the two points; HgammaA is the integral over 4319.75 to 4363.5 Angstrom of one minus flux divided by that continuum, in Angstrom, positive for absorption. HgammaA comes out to -3.7 Angstrom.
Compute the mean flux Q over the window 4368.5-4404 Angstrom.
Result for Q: 7.58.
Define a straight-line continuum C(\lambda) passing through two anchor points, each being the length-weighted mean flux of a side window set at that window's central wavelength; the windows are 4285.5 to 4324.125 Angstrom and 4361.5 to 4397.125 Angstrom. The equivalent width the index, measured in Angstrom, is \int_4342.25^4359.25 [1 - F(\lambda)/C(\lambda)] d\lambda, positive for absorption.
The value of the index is -1.9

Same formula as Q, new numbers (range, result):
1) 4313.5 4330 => 7.14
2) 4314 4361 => 7.49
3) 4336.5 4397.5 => 7.69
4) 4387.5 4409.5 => 7.58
